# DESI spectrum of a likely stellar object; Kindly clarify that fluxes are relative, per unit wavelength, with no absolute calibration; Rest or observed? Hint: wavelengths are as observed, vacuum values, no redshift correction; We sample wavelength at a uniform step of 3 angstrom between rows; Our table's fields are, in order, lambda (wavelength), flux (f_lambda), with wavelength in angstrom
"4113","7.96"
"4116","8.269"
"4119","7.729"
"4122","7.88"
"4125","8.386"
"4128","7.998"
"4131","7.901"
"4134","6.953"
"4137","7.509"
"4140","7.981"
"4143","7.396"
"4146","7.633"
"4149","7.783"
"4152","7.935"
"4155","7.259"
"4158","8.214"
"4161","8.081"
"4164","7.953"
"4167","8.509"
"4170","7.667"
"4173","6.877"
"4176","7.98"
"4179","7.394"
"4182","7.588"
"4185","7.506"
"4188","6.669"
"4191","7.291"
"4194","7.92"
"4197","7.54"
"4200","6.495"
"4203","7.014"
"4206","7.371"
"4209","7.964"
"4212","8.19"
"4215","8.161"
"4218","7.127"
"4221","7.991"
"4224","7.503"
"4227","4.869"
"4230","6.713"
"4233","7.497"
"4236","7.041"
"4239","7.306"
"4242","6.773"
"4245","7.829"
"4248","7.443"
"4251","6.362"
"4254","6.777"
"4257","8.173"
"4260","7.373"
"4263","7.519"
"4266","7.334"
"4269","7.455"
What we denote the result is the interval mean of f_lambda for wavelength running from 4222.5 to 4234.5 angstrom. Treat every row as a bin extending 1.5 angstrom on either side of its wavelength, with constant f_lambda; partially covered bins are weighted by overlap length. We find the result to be 6.65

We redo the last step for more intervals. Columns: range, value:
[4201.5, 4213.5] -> 7.63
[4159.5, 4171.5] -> 8.05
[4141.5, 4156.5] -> 7.6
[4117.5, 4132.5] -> 7.98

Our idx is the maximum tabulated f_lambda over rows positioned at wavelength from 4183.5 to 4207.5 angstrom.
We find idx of 7.92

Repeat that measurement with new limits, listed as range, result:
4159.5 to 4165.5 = 8.081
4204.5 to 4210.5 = 7.964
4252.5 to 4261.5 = 8.173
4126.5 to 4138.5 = 7.998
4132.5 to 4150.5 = 7.981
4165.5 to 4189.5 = 8.509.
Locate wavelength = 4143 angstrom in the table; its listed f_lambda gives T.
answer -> 7.396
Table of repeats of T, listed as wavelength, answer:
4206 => 7.371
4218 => 7.127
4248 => 7.443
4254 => 6.777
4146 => 7.633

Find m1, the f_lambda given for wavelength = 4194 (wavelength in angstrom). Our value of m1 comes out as 7.92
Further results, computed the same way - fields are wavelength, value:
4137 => 7.509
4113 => 7.96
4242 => 6.773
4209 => 7.964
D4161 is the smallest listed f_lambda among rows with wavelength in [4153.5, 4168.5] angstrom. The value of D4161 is 7.259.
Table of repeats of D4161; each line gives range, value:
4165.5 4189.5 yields 6.669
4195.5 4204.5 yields 6.495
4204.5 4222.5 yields 7.127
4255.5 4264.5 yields 7.373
